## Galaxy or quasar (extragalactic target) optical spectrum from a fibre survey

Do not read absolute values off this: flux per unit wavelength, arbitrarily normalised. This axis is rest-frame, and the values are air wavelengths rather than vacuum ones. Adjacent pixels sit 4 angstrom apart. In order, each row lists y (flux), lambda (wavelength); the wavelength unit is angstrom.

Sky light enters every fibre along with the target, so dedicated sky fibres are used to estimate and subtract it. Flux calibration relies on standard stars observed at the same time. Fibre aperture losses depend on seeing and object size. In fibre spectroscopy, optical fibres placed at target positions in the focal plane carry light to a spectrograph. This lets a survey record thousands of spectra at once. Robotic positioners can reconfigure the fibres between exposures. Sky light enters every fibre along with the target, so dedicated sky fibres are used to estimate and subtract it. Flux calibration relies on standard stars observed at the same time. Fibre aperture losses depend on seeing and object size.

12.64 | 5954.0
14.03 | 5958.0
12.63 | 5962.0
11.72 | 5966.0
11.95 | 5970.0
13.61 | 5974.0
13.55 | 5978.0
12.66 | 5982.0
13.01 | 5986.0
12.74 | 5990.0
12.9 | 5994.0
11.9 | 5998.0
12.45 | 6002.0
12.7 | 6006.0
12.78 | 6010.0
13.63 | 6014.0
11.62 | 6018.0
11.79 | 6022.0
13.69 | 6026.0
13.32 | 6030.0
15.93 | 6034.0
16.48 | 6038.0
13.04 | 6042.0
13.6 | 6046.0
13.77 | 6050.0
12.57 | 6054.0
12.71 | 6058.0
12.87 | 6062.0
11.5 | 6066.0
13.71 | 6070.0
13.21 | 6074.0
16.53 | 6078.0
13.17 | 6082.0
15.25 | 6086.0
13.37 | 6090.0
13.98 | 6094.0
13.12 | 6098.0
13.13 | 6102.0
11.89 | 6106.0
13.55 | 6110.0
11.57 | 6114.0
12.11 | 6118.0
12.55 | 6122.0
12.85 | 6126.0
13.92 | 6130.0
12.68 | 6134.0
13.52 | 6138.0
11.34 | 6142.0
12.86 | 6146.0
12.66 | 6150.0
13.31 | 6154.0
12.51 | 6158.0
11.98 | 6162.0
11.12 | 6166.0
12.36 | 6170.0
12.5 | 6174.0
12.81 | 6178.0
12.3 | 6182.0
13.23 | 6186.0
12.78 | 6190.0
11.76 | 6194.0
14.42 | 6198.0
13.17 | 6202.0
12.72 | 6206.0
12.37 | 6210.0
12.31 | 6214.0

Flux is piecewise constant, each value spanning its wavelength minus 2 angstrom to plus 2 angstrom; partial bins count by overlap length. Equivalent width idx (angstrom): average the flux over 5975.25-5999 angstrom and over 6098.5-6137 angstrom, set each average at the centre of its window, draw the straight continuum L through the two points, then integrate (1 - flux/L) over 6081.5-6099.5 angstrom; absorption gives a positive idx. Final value -1.5 angstrom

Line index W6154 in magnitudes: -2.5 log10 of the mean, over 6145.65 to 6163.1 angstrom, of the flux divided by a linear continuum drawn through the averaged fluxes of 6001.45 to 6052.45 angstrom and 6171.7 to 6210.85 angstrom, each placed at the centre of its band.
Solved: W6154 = 0.02 mag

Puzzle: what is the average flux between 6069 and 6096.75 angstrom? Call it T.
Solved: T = 14.2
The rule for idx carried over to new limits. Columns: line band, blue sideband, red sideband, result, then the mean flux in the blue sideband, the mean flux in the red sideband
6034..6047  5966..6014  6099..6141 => -2.0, 12.7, 12.8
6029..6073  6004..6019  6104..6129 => -3.3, 12.8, 12.5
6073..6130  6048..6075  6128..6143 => -1.7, 12.9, 13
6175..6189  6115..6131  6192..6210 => 0.1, 12.7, 12.9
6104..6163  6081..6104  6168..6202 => 2.9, 13.7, 12.8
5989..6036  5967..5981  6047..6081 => 0.5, 12.9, 13.4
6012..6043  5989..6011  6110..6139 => -2.7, 12.6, 12.8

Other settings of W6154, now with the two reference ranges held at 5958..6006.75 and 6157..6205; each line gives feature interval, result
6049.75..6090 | -0.071 mag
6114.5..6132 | -0.011 mag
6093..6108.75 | -0.031 mag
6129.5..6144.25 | -0.013 mag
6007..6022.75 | 0.014 mag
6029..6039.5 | -0.209 mag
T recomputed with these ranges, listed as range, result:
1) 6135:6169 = 12.4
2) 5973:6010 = 12.8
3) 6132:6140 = 13.1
